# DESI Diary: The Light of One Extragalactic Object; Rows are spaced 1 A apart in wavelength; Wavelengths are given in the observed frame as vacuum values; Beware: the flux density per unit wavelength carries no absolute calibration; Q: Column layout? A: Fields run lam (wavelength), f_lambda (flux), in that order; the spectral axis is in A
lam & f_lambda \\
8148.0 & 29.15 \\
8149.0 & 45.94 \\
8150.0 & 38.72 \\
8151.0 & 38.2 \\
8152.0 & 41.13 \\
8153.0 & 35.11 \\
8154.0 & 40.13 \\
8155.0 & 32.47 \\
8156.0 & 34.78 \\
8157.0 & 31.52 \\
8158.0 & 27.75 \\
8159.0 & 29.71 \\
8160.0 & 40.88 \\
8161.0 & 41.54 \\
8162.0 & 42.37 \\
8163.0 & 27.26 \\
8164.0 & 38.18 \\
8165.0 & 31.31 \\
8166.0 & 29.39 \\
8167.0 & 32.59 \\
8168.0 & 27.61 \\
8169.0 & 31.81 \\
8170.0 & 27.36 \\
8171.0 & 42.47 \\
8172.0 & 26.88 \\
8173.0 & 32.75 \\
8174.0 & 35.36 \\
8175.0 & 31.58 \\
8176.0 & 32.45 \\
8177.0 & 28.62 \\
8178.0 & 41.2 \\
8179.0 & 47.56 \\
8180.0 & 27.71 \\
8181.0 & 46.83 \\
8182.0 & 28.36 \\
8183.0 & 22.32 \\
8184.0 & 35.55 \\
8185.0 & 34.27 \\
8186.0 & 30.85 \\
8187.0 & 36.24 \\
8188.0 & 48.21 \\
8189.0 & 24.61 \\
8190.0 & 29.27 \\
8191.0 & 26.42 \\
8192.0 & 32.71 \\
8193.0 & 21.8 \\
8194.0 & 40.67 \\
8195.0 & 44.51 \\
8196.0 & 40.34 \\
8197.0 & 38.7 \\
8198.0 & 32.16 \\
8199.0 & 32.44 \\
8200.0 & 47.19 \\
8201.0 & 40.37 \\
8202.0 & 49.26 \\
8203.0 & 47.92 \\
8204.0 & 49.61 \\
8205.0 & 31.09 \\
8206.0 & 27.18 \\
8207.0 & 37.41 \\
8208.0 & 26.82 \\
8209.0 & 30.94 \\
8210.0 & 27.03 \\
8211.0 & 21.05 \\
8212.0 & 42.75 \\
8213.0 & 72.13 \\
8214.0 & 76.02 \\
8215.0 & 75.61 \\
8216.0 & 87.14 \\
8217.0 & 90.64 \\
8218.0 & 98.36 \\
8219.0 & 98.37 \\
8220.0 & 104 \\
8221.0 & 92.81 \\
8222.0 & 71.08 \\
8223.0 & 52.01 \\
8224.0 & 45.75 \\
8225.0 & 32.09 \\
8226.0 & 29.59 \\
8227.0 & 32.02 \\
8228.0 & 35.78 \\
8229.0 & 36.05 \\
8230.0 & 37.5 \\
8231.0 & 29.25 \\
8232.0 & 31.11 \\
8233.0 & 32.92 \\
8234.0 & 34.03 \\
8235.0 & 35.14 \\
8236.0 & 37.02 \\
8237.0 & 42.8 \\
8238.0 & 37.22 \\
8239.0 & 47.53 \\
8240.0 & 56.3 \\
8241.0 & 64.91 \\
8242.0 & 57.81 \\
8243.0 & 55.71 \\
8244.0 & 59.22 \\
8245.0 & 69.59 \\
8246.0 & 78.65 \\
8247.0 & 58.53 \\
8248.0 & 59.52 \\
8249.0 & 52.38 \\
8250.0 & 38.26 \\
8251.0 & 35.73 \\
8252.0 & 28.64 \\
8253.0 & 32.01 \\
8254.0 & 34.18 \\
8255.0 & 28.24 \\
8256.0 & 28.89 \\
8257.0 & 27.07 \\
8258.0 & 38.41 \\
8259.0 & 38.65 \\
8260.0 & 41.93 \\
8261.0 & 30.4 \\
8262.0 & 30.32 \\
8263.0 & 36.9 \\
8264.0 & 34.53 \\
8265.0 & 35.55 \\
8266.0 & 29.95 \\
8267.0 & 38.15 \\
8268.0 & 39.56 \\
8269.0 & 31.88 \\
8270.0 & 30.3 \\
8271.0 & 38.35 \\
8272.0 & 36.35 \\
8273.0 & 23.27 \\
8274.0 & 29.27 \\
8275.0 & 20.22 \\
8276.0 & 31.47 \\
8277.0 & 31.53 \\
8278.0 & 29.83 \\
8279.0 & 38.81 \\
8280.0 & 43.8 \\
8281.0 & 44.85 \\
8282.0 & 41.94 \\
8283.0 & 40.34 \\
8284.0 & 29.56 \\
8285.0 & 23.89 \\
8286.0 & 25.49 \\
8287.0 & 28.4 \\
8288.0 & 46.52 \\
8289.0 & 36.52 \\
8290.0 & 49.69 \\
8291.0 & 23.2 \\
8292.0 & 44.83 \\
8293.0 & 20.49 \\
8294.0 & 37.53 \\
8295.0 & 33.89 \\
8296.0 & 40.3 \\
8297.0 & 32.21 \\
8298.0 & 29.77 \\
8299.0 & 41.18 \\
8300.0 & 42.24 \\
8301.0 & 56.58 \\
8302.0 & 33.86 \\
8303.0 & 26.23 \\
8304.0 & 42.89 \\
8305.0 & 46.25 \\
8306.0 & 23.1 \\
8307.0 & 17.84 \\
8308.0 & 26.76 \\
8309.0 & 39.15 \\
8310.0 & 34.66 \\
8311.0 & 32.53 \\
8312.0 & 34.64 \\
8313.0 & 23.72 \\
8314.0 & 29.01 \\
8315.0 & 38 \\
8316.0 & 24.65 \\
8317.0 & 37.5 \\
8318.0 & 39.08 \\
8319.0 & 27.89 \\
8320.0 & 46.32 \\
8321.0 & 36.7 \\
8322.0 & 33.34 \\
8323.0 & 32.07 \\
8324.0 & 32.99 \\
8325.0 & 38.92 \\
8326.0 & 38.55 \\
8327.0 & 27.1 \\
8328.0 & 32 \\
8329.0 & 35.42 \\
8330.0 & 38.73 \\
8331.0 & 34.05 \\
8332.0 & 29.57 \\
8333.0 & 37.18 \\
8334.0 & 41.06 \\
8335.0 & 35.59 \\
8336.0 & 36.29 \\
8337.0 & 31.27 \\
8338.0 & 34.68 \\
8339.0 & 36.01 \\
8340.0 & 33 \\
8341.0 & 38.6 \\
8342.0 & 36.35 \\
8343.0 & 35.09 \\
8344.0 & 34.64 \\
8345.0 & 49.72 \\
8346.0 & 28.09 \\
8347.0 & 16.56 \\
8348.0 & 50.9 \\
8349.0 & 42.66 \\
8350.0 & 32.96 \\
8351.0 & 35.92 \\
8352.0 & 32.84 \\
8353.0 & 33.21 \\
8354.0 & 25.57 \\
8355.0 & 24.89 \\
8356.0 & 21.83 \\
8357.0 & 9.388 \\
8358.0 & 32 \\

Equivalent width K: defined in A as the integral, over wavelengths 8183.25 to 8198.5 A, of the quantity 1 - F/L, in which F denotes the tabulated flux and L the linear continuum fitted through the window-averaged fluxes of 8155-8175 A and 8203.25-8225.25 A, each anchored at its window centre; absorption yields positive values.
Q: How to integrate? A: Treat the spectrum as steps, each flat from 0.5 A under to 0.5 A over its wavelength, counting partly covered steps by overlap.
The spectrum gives 4.1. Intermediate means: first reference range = 33.2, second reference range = 58.8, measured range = 34.2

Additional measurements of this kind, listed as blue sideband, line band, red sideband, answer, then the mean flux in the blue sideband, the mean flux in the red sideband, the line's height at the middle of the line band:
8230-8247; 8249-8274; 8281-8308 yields 5.2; 48.1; 35.2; 42.8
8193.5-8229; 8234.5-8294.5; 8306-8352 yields 6.6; 51.2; 34.3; 43.6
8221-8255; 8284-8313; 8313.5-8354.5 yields 3.2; 45.3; 34.9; 38.7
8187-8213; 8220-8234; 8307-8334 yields -3.5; 36.3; 33.7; 35.7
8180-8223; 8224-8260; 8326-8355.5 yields 1.1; 47.2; 34.6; 43.5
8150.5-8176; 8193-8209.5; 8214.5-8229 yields 5.1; 34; 66.4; 55.1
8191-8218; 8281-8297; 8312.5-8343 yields 1.2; 45.4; 34.5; 37.9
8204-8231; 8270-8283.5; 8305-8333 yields 2.3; 53.7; 33.1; 41.7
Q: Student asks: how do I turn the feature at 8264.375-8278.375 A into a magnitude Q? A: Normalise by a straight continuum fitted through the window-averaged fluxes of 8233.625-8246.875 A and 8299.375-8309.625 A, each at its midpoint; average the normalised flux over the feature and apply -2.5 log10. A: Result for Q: 0.36 mag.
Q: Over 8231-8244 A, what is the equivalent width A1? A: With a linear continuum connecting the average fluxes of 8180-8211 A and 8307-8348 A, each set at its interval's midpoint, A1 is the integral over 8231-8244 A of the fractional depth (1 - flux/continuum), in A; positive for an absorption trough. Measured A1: -3.6 A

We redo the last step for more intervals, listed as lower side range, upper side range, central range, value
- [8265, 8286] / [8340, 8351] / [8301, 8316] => 0.96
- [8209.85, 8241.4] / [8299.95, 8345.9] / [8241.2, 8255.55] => -0.01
